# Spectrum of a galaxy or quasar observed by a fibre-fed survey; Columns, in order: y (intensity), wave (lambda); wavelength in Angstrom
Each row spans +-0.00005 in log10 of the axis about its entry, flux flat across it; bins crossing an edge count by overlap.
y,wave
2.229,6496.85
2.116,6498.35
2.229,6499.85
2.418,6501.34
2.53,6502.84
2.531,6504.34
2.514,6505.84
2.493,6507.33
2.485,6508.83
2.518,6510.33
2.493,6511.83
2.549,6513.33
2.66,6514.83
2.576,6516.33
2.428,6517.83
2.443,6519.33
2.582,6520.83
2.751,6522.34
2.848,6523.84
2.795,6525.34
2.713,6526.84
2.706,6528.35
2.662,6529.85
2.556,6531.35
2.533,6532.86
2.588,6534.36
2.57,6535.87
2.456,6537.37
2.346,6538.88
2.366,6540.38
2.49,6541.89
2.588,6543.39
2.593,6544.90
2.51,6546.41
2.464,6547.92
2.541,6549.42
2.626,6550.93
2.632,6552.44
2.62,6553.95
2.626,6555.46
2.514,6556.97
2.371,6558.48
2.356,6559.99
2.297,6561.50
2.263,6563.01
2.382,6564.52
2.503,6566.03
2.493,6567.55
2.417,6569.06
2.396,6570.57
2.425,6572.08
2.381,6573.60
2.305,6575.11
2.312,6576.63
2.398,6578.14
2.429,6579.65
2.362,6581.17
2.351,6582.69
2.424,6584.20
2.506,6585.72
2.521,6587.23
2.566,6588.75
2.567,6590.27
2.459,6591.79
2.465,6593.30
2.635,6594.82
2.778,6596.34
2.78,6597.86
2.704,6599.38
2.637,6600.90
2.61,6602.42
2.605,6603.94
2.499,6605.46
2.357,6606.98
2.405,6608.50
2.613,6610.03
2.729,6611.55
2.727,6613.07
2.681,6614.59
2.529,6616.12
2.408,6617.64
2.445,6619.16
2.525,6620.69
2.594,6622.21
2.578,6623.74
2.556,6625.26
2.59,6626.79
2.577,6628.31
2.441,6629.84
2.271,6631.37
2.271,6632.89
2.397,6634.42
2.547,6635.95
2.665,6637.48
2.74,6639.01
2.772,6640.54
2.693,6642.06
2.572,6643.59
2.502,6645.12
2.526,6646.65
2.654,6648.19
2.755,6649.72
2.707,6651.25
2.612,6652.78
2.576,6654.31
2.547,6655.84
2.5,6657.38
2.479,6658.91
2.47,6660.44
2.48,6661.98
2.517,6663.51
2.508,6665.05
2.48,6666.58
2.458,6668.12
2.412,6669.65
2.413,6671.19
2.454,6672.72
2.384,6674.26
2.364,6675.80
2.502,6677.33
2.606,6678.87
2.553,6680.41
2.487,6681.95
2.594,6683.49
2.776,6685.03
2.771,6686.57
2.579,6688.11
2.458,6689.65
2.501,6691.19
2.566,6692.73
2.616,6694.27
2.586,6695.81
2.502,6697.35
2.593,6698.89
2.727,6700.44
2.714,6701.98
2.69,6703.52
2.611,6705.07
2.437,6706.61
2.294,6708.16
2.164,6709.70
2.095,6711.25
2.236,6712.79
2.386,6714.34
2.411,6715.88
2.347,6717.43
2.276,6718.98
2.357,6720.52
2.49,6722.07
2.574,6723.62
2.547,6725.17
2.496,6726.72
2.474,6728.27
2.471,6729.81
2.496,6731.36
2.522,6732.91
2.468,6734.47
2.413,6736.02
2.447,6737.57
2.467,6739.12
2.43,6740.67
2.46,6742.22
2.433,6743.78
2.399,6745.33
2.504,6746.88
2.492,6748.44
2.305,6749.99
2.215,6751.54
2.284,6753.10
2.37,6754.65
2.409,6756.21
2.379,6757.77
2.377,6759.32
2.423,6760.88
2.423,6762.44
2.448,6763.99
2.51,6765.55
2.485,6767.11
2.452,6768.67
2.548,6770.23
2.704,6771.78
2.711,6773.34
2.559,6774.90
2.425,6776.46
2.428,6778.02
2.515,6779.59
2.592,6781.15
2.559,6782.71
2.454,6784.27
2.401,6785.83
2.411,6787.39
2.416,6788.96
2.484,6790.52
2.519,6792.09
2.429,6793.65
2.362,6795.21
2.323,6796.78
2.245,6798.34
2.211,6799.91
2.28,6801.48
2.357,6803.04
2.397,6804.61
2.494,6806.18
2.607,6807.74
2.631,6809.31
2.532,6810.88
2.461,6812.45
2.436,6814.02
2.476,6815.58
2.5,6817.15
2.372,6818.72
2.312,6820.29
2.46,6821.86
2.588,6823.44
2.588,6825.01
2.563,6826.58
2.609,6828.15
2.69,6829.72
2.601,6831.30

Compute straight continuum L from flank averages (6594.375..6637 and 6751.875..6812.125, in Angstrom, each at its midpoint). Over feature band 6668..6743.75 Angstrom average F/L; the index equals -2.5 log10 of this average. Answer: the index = 0.01 mag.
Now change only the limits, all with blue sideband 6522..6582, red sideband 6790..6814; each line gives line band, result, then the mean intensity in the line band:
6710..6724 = 0.05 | 2.34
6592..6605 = -0.07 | 2.64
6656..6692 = -0.02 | 2.51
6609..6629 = -0.04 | 2.58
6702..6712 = 0.02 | 2.41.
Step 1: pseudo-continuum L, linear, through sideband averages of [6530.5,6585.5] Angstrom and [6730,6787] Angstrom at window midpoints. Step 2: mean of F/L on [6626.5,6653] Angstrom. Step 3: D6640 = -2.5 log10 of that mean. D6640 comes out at -0.05 mag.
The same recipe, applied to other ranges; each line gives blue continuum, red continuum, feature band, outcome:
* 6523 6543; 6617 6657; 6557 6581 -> 0.08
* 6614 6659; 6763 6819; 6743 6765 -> 0.04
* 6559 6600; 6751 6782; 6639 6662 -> -0.06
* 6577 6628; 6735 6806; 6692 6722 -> 0.01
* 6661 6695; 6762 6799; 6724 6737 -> 0.00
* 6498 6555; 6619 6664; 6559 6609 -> 0.03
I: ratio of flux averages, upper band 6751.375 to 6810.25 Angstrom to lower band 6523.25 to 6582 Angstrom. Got 1.0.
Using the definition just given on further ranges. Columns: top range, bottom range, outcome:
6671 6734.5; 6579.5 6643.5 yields 0.98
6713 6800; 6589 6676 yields 0.96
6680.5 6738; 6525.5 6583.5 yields 1.00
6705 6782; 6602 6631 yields 0.96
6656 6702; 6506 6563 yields 0.99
